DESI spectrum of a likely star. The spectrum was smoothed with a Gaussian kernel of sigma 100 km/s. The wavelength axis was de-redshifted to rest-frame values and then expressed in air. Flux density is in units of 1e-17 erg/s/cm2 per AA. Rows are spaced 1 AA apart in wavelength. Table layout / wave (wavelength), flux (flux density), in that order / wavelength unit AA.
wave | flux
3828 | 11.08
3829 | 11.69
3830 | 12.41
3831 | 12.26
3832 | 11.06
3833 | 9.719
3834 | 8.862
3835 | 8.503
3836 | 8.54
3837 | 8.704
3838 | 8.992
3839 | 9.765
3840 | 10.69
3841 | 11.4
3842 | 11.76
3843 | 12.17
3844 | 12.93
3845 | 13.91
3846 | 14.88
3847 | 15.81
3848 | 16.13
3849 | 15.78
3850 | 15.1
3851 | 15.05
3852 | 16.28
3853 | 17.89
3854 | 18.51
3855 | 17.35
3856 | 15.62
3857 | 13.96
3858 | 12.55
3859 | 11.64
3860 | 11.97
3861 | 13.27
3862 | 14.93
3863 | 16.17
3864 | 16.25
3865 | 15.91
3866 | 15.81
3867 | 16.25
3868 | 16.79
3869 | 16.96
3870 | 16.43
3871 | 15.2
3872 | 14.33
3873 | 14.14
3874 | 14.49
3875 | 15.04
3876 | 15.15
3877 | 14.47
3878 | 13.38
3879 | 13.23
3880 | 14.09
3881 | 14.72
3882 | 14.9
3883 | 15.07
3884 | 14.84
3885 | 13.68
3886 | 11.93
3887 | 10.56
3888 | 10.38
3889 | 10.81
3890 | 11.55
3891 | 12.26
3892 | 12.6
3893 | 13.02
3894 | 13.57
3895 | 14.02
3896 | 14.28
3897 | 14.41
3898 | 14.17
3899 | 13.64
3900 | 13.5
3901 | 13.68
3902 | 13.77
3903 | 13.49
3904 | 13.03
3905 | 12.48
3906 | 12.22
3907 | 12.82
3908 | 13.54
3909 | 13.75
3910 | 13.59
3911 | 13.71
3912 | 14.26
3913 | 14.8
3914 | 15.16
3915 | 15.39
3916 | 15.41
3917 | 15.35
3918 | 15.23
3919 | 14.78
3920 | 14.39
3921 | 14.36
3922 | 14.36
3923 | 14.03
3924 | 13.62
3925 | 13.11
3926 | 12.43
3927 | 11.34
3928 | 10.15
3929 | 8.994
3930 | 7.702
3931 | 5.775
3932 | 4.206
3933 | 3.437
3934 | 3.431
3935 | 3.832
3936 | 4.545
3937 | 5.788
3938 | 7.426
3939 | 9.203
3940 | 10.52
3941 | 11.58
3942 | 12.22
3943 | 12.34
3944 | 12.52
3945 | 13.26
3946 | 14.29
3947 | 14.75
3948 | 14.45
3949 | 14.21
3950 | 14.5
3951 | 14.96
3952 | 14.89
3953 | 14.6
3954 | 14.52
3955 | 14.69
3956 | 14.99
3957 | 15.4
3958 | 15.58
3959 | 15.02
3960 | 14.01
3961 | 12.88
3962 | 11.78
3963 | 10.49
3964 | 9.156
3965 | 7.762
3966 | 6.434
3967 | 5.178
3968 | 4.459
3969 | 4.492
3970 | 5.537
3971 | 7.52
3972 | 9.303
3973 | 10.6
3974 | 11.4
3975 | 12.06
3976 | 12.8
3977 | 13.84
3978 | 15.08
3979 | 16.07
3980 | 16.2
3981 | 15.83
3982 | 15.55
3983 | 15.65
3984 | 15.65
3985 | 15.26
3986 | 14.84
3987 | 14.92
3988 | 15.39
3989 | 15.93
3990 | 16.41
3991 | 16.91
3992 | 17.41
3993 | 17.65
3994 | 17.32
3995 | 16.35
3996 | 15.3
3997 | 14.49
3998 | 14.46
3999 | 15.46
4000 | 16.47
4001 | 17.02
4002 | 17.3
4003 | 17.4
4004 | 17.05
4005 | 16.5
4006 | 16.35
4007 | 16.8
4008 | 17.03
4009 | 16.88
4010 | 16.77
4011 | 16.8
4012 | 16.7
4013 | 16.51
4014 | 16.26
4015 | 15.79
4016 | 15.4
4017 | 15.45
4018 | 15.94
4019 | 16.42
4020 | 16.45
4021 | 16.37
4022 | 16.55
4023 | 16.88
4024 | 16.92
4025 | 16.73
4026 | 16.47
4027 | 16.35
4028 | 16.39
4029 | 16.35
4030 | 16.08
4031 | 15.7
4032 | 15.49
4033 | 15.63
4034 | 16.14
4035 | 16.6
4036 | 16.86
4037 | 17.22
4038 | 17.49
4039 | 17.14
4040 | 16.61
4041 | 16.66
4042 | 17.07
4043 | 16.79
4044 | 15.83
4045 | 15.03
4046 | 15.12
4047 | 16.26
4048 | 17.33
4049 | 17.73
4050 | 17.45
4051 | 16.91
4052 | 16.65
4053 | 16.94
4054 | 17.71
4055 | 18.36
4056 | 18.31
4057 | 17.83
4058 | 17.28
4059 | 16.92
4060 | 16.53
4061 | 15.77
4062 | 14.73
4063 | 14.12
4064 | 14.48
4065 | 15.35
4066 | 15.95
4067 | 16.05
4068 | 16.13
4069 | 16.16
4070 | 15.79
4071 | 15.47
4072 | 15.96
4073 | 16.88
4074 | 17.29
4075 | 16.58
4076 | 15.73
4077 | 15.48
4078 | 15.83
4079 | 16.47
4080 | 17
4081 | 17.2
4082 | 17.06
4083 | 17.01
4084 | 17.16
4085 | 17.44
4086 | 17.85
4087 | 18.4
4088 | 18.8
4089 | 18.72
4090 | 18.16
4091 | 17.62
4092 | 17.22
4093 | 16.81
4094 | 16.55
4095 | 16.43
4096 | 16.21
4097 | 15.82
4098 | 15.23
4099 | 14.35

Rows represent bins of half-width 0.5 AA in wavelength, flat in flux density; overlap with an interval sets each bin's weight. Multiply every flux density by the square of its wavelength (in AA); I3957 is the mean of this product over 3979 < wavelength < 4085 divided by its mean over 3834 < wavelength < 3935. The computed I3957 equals 1.33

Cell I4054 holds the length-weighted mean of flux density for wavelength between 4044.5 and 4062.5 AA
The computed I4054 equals 16.8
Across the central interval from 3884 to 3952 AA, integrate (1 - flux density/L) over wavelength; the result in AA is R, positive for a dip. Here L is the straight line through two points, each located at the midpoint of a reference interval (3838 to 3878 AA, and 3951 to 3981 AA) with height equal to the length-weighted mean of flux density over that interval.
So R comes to 4.5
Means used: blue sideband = 14.6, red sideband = 11.7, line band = 12.2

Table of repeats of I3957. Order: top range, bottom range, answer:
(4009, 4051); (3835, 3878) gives 1.27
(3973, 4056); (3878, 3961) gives 1.35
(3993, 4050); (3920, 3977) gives 1.57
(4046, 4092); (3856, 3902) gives 1.32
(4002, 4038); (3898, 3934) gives 1.39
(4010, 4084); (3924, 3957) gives 1.59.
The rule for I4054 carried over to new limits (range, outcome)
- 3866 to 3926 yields 14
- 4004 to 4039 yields 16.4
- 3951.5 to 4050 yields 14.9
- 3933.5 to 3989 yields 11.9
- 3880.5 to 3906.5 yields 13.2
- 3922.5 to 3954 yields 10.6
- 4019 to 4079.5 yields 16.4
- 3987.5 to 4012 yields 16.5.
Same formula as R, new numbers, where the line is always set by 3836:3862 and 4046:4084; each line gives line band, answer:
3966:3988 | 4.85 AA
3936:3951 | 3.12 AA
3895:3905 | 0.40 AA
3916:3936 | 5.59 AA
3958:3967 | 2.52 AA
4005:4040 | -1.13 AA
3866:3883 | -1.28 AA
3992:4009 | -0.92 AA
